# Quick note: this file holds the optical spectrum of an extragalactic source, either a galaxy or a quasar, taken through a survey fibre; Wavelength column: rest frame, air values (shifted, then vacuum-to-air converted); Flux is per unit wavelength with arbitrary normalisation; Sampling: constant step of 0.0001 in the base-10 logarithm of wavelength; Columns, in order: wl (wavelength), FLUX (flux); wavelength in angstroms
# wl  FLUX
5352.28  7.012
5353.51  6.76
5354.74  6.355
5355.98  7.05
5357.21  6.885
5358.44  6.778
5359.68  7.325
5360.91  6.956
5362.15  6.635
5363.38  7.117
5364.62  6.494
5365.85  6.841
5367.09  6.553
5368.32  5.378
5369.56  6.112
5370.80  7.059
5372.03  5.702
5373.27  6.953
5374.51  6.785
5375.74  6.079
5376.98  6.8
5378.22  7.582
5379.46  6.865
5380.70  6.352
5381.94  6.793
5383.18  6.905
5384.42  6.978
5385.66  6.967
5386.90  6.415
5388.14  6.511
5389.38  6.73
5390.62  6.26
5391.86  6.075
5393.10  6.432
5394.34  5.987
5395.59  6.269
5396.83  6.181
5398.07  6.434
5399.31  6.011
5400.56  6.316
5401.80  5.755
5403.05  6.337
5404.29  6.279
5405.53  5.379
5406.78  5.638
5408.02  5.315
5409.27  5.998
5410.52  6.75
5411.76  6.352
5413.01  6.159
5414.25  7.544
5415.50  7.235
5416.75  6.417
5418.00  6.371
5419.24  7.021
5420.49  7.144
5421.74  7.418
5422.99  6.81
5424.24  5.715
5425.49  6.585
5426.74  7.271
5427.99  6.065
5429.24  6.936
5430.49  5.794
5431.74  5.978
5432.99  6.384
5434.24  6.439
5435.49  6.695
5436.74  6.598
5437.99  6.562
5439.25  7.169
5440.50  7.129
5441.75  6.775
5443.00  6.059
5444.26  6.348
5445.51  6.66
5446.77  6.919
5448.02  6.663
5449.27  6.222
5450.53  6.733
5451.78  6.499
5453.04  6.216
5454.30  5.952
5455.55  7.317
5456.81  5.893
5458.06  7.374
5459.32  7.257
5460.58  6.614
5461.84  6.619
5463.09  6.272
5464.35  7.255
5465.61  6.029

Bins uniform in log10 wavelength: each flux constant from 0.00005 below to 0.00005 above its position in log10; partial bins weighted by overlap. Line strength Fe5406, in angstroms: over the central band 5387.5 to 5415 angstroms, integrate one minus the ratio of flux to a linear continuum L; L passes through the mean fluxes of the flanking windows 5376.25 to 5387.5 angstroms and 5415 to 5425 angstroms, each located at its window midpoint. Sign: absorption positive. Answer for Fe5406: 2.3 angstroms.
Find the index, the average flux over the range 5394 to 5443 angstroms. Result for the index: 6.44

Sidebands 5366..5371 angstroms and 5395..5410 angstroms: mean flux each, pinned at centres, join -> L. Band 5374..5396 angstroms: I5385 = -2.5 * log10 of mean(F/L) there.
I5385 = -0.08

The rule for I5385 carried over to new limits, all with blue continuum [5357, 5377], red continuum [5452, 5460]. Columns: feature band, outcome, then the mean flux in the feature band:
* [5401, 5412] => 0.11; 5.97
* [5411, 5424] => -0.03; 6.81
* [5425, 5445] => 0.02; 6.55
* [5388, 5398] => 0.05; 6.31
